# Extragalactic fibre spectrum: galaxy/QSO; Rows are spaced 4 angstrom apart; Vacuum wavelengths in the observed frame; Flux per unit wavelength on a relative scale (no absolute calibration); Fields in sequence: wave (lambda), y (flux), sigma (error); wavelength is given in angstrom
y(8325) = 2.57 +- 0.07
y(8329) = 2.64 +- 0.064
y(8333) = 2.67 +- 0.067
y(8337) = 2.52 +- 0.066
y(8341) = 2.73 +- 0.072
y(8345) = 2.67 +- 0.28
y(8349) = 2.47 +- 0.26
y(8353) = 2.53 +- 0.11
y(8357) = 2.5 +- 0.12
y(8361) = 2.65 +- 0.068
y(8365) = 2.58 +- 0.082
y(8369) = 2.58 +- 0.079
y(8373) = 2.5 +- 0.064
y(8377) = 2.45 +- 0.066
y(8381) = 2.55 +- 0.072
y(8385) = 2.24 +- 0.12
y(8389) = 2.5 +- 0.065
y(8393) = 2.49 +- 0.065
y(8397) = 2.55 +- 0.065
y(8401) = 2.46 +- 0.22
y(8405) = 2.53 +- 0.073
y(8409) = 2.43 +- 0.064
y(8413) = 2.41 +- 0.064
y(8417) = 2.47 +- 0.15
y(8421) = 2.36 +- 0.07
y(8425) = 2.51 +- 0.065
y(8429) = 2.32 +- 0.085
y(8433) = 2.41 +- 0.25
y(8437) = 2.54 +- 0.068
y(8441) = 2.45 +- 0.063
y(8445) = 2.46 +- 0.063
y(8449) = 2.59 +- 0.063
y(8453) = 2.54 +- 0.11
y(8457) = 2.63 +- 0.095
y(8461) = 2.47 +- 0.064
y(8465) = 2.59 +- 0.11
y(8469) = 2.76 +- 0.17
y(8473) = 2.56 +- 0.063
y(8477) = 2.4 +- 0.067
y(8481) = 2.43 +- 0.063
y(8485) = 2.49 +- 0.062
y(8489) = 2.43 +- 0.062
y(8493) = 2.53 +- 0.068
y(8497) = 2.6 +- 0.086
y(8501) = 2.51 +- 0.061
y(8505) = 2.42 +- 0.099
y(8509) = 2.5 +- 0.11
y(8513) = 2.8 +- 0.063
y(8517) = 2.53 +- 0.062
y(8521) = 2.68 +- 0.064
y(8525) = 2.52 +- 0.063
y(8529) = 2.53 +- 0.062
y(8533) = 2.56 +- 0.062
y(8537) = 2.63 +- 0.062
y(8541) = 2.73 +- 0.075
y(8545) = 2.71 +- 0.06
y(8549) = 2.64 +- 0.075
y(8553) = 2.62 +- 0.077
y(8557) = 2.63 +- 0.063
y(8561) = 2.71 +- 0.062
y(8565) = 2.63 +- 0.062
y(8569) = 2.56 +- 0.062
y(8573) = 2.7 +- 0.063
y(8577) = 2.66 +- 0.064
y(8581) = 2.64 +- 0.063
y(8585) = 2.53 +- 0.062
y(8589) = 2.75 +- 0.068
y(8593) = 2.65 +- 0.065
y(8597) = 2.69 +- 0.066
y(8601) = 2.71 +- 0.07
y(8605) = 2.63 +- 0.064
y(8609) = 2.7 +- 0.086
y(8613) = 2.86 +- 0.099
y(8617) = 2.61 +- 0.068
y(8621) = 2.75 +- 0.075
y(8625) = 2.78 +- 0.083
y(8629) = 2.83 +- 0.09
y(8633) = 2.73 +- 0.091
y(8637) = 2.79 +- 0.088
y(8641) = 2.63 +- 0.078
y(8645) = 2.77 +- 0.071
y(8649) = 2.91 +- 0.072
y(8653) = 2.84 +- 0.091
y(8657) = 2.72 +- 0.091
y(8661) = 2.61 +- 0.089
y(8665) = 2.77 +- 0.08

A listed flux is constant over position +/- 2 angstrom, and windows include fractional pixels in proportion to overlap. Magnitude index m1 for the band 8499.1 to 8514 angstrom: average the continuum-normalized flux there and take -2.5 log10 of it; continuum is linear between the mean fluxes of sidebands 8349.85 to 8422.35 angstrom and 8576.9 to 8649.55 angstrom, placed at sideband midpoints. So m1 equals 0.03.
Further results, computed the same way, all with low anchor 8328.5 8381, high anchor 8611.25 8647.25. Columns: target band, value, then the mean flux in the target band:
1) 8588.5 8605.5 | 0.02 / 2.69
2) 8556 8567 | 0.02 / 2.66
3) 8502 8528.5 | 0.04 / 2.57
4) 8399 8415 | 0.06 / 2.46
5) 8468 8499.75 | 0.06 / 2.52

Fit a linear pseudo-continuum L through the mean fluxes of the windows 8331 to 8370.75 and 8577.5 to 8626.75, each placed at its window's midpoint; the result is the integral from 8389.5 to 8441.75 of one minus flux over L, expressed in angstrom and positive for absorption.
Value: 3.16 angstrom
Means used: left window 2.59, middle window 2.46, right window 2.69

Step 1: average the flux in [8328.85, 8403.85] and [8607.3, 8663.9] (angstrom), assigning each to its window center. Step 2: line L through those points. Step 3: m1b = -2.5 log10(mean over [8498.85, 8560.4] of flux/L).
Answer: 0.03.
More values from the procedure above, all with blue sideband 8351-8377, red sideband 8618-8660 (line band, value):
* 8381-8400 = 0.05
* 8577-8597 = 0.03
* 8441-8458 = 0.03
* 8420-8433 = 0.09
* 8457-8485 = 0.04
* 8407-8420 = 0.07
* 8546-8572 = 0.03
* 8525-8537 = 0.05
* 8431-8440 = 0.06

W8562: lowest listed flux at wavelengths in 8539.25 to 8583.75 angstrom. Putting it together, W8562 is 2.56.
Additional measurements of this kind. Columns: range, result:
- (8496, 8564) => 2.42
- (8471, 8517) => 2.4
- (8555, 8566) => 2.63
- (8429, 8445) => 2.32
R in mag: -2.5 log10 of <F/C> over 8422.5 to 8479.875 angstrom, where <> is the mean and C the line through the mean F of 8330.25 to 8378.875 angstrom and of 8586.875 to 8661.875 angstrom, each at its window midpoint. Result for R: 0.050 mag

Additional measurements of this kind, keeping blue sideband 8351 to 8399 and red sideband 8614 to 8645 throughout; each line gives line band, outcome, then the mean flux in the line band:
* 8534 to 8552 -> 0.00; 2.67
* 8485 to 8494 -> 0.06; 2.48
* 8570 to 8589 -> 0.02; 2.64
